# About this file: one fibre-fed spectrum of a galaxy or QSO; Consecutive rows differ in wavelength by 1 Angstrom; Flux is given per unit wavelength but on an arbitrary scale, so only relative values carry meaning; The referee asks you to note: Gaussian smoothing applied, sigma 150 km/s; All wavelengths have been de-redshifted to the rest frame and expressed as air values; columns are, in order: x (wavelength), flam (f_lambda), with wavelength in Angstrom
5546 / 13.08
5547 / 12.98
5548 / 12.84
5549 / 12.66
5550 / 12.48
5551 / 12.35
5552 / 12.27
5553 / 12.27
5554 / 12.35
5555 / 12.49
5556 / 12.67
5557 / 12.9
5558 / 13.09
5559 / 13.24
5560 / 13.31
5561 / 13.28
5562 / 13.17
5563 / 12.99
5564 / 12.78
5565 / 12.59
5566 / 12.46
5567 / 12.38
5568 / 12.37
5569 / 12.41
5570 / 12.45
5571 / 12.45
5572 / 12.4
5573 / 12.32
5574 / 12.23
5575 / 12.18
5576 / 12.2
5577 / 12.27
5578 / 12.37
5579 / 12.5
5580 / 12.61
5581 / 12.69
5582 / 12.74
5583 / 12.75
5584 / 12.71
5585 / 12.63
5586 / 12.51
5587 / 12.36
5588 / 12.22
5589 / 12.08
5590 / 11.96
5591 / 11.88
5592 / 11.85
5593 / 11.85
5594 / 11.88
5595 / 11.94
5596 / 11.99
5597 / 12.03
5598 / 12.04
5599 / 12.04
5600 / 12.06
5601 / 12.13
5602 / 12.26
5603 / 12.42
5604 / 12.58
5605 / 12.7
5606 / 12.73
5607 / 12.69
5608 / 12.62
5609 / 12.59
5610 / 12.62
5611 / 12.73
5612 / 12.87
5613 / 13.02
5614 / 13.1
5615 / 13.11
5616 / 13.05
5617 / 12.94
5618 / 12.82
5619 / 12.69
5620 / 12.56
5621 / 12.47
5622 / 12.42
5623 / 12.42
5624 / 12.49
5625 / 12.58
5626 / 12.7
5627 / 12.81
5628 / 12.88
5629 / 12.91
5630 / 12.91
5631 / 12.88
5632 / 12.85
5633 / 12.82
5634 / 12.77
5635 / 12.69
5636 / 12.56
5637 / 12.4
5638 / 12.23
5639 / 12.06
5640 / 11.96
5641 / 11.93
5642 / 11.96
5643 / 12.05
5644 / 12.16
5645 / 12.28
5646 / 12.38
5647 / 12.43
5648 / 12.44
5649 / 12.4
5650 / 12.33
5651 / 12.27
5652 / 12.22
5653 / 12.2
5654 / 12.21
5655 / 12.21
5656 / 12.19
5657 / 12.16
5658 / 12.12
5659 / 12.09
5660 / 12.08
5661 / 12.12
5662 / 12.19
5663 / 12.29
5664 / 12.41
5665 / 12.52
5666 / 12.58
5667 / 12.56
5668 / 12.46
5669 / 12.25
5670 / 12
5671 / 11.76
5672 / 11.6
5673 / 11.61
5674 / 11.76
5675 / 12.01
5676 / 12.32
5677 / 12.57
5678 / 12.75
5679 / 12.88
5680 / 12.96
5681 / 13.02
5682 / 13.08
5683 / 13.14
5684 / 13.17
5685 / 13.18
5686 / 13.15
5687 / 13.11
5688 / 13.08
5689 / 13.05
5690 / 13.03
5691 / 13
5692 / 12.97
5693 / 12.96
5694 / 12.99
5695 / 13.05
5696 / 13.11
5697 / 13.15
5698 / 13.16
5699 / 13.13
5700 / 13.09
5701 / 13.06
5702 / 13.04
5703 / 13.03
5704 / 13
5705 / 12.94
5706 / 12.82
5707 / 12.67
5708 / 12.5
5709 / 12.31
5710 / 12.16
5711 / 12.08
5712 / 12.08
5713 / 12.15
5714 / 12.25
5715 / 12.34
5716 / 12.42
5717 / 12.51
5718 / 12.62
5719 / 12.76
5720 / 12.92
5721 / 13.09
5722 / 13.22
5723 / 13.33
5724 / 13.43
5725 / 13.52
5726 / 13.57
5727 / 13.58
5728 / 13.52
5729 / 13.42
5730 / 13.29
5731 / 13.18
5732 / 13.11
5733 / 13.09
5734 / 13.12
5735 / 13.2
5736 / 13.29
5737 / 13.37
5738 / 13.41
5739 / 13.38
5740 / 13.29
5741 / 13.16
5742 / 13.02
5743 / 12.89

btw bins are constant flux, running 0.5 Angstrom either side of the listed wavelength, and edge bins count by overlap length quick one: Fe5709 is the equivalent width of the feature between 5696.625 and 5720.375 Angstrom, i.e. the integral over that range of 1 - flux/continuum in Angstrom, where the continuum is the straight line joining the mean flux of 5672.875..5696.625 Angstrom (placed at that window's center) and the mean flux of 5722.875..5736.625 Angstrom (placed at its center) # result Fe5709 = 0.8 Angstrom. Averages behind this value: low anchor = 12.9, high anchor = 13.3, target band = 12.7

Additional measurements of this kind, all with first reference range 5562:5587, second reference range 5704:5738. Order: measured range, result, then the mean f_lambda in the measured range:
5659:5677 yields 0.86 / 12.2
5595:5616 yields 0.13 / 12.5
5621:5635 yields -0.06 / 12.7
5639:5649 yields 0.41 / 12.2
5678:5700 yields -0.40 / 13.1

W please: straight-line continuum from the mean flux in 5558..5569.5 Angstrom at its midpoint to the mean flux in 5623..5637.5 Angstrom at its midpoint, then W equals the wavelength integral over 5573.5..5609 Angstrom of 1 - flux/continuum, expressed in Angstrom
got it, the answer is 1.3 Angstrom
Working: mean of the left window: 12.8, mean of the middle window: 12.3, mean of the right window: 12.7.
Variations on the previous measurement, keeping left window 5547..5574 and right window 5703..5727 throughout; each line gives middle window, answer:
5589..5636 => 0.59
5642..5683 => 1.33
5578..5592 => 0.28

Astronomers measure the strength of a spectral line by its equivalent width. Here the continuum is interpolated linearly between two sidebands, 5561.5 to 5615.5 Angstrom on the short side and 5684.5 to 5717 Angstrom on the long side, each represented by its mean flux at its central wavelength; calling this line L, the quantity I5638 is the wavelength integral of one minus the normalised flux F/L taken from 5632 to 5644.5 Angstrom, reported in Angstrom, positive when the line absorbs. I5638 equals 0.3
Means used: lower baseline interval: 12.4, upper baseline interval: 12.8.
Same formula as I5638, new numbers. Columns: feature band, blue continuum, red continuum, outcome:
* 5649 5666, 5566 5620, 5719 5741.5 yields 0.8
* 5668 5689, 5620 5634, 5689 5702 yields 0.6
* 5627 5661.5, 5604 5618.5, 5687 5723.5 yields 1.2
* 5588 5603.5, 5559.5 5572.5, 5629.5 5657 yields 0.7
